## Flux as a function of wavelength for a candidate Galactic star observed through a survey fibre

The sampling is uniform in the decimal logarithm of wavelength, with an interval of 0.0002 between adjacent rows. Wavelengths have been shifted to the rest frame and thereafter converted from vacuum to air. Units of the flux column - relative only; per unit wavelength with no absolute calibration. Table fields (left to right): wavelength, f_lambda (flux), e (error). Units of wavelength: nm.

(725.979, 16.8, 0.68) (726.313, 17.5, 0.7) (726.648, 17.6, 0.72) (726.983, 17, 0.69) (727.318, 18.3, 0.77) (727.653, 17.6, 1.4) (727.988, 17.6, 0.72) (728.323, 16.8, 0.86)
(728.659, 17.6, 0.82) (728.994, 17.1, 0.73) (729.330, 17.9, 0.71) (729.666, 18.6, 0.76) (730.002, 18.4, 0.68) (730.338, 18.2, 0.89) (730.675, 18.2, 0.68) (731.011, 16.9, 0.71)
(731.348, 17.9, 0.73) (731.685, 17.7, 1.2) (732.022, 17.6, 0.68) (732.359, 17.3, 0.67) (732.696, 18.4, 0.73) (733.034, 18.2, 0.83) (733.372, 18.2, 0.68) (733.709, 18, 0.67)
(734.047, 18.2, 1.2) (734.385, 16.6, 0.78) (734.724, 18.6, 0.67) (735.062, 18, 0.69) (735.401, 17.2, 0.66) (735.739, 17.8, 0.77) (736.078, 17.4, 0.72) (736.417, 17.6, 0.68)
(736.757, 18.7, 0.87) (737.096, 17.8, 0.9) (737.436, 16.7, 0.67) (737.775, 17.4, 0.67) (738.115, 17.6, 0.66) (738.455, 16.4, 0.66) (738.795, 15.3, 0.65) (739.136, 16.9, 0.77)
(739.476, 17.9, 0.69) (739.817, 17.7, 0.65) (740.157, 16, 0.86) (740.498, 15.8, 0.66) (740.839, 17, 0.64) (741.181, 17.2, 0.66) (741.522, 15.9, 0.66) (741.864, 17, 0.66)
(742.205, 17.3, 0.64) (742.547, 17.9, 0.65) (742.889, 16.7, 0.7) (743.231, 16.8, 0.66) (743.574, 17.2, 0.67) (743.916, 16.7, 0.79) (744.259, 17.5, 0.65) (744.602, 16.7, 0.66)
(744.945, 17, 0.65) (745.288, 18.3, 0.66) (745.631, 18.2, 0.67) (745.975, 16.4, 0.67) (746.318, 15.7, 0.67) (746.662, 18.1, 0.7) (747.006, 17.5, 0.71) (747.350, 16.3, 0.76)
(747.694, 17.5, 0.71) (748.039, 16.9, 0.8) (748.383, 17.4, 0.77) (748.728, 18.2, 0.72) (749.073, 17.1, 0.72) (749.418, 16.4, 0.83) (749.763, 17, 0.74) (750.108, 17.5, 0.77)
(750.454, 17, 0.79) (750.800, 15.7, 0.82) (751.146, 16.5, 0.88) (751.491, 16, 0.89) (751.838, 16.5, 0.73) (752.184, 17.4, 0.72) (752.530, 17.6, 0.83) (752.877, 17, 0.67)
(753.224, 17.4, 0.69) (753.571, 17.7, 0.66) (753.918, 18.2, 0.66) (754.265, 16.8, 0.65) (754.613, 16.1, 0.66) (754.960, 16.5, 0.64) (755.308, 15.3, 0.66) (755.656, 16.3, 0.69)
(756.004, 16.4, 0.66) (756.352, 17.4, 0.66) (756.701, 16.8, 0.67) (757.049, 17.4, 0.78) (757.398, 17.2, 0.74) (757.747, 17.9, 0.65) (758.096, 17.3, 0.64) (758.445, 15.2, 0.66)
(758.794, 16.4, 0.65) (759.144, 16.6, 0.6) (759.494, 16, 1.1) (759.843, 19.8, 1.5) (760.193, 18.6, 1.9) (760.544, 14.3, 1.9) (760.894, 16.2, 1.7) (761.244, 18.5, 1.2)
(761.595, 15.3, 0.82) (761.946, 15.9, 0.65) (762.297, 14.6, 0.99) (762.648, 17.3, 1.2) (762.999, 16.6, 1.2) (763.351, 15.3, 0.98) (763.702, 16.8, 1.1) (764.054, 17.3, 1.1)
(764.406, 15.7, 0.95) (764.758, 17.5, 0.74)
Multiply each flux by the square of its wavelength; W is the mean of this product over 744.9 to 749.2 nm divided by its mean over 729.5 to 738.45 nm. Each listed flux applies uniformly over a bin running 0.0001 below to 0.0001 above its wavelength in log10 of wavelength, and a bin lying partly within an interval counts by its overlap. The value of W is 1.01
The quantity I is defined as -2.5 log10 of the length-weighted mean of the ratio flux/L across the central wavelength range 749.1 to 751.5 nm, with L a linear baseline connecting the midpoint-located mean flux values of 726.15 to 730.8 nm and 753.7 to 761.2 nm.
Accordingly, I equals 0.03 mag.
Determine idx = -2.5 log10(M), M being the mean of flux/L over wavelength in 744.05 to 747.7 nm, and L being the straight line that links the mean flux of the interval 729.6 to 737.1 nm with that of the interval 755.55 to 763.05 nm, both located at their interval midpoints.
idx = 0.01 mag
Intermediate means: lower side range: 17.9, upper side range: 16.7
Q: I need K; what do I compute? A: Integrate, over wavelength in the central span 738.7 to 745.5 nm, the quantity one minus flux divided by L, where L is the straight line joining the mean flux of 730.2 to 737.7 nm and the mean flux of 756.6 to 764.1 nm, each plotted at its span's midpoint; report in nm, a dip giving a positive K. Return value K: 0.183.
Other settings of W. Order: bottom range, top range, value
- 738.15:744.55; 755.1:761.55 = 1.04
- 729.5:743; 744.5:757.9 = 1.01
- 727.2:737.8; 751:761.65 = 1.01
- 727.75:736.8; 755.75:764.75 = 1.01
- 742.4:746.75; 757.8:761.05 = 1.02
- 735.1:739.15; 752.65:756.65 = 1.02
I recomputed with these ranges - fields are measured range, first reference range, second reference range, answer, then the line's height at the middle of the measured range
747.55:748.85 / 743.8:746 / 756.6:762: -0.016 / 17.2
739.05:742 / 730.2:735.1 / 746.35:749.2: 0.047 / 17.6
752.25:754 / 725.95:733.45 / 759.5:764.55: -0.041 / 16.9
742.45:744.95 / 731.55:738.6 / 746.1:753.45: 0.015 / 17.3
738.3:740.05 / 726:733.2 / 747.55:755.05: 0.038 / 17.4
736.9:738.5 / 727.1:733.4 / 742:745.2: 0.009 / 17.4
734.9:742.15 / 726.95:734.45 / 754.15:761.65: 0.024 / 17.5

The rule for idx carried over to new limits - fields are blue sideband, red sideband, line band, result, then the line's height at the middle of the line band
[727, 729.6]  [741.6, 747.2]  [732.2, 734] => -0.04 mag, 17.4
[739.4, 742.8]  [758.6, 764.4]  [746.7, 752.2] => -0.01 mag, 16.8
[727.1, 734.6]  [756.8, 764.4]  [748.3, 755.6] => 0.01 mag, 17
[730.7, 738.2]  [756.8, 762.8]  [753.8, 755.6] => 0.03 mag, 16.9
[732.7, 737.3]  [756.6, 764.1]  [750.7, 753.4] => 0.02 mag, 17.1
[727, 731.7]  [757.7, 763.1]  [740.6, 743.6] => 0.02 mag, 17.3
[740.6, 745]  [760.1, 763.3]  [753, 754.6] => -0.05 mag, 16.6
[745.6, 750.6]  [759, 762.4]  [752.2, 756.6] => 0.00 mag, 16.9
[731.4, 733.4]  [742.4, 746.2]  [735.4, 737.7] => 0.00 mag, 17.6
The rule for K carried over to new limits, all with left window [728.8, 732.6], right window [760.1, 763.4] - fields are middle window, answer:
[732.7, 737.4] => -0.07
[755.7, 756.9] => -0.02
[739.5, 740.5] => 0.03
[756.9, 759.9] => -0.11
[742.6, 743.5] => 0.01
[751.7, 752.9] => -0.03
